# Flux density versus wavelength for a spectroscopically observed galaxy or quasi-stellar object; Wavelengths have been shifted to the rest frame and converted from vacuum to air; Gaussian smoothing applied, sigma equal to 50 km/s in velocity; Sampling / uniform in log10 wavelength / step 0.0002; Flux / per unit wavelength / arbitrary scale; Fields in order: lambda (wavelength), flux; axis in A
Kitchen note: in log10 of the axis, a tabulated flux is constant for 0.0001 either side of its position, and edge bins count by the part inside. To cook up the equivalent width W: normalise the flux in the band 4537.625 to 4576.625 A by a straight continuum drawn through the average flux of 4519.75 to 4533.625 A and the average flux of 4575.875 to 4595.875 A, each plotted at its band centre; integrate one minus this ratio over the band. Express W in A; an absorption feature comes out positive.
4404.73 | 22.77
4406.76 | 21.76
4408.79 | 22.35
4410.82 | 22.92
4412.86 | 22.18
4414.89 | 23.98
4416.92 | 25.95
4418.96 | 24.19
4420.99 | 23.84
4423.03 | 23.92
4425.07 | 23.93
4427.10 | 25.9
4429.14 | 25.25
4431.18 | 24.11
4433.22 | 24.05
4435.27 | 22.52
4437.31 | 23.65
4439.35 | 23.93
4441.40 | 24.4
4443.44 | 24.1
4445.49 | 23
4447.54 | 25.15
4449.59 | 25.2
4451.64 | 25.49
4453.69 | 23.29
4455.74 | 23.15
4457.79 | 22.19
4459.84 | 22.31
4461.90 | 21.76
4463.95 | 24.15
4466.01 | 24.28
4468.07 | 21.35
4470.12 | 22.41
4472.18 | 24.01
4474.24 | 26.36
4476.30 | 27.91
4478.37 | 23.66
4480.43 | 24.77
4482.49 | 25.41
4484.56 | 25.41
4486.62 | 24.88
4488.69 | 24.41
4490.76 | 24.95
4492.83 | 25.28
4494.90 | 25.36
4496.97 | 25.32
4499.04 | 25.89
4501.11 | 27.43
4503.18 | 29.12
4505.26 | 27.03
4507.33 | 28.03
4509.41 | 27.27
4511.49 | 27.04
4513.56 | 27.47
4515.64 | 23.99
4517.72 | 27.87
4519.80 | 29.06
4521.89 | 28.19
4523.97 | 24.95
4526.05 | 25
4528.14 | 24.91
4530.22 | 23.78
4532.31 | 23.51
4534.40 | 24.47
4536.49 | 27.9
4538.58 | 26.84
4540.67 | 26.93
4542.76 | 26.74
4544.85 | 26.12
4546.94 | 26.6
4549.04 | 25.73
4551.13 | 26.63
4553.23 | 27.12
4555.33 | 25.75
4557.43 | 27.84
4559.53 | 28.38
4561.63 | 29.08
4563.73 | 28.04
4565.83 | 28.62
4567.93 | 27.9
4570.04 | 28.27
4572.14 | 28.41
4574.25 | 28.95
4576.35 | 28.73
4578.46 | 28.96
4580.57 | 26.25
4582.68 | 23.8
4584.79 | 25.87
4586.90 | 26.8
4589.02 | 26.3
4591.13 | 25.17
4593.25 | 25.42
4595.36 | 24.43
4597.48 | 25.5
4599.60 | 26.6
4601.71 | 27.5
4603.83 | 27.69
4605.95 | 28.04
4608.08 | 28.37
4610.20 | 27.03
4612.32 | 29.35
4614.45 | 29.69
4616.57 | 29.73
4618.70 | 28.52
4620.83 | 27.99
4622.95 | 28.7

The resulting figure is -2.6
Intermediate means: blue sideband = 25.3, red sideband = 26.1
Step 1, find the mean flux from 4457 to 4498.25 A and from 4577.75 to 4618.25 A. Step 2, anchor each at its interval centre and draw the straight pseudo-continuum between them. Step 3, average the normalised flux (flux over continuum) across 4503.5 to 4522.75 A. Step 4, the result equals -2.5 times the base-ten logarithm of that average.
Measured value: -0.09 mag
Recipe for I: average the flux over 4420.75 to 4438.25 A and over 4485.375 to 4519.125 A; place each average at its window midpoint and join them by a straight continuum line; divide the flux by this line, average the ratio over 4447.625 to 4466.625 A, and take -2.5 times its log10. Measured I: 0.06 mag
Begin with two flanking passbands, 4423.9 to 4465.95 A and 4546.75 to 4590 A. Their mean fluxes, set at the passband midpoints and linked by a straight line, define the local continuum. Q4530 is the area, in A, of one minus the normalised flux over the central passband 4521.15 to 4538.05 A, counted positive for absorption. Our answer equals 0.6 A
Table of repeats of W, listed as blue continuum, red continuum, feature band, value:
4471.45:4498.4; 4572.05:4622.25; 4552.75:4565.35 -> -0.6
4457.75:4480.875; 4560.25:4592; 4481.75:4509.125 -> -1.5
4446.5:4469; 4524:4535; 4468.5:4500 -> -1.6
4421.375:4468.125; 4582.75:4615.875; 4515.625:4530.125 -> -0.5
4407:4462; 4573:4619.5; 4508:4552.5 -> -0.8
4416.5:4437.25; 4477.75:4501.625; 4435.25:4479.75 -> 1.6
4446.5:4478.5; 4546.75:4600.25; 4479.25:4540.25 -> -2.0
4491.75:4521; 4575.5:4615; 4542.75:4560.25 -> 0.1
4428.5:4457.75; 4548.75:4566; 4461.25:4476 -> 0.6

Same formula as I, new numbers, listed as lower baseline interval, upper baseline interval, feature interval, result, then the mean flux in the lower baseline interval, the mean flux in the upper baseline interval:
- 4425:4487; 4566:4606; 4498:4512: -0.09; 24.1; 26.9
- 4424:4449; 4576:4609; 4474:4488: -0.02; 24.2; 26.5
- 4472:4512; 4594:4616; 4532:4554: 0.01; 26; 27.5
